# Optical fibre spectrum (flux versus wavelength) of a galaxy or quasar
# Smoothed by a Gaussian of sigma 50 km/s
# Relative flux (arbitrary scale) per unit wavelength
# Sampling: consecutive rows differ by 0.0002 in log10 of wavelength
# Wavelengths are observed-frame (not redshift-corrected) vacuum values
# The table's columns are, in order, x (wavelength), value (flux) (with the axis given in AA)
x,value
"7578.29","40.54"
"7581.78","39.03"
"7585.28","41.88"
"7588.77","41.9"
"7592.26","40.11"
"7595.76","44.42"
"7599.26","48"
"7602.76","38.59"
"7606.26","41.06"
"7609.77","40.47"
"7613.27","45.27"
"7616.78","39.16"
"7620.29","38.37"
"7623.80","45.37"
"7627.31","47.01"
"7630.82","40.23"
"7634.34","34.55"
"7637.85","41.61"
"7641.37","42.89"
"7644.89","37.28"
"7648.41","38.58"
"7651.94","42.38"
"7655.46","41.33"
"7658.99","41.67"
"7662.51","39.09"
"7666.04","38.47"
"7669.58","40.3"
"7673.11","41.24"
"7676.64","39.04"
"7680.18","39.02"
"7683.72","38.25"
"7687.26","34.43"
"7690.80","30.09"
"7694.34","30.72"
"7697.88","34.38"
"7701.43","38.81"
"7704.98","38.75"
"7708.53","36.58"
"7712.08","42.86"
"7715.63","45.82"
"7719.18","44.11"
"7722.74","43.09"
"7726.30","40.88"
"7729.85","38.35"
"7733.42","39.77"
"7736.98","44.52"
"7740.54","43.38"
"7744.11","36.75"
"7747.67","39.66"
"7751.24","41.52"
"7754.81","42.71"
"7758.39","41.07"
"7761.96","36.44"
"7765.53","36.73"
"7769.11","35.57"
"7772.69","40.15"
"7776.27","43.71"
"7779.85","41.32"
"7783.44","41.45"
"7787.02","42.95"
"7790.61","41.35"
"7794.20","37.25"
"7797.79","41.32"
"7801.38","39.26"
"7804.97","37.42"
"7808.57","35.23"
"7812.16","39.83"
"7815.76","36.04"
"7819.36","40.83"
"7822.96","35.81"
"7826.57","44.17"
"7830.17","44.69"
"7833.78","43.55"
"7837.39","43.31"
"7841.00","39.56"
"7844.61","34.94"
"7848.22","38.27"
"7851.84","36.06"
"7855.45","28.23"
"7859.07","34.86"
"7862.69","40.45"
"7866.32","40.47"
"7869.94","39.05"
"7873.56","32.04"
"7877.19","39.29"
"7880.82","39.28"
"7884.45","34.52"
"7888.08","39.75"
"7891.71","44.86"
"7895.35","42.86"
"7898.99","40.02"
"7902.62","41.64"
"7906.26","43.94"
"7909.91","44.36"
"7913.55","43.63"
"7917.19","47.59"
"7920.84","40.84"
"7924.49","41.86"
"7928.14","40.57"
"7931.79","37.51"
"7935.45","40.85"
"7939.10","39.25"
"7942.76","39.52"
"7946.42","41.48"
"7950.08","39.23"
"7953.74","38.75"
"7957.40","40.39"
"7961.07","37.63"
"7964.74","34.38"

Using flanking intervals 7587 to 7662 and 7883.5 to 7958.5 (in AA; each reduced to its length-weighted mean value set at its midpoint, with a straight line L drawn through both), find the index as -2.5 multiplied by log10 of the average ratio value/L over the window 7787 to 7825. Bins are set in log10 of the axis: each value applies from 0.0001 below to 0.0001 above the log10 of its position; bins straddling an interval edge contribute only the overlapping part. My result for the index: 0.07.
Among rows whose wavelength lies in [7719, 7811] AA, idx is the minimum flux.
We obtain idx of 35.23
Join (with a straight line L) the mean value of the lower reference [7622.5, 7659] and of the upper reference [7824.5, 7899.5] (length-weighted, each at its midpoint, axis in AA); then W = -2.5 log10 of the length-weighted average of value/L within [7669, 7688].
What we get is 0.05 mag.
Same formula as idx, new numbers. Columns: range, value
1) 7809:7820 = 36.04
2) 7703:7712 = 36.58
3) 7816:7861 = 28.23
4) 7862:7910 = 32.04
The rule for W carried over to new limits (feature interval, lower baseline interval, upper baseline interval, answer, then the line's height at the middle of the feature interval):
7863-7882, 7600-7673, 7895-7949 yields 0.09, 41.5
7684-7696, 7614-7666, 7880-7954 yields 0.24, 40.8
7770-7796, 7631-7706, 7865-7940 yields -0.04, 39.5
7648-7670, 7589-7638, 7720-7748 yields 0.03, 41.5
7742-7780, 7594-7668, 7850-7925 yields 0.02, 40.5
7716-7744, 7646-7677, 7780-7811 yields -0.05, 39.9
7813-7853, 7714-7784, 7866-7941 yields 0.03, 40.7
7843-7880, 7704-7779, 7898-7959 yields 0.13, 41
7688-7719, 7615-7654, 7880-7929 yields 0.10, 41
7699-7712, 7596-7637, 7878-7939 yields 0.09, 41.6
